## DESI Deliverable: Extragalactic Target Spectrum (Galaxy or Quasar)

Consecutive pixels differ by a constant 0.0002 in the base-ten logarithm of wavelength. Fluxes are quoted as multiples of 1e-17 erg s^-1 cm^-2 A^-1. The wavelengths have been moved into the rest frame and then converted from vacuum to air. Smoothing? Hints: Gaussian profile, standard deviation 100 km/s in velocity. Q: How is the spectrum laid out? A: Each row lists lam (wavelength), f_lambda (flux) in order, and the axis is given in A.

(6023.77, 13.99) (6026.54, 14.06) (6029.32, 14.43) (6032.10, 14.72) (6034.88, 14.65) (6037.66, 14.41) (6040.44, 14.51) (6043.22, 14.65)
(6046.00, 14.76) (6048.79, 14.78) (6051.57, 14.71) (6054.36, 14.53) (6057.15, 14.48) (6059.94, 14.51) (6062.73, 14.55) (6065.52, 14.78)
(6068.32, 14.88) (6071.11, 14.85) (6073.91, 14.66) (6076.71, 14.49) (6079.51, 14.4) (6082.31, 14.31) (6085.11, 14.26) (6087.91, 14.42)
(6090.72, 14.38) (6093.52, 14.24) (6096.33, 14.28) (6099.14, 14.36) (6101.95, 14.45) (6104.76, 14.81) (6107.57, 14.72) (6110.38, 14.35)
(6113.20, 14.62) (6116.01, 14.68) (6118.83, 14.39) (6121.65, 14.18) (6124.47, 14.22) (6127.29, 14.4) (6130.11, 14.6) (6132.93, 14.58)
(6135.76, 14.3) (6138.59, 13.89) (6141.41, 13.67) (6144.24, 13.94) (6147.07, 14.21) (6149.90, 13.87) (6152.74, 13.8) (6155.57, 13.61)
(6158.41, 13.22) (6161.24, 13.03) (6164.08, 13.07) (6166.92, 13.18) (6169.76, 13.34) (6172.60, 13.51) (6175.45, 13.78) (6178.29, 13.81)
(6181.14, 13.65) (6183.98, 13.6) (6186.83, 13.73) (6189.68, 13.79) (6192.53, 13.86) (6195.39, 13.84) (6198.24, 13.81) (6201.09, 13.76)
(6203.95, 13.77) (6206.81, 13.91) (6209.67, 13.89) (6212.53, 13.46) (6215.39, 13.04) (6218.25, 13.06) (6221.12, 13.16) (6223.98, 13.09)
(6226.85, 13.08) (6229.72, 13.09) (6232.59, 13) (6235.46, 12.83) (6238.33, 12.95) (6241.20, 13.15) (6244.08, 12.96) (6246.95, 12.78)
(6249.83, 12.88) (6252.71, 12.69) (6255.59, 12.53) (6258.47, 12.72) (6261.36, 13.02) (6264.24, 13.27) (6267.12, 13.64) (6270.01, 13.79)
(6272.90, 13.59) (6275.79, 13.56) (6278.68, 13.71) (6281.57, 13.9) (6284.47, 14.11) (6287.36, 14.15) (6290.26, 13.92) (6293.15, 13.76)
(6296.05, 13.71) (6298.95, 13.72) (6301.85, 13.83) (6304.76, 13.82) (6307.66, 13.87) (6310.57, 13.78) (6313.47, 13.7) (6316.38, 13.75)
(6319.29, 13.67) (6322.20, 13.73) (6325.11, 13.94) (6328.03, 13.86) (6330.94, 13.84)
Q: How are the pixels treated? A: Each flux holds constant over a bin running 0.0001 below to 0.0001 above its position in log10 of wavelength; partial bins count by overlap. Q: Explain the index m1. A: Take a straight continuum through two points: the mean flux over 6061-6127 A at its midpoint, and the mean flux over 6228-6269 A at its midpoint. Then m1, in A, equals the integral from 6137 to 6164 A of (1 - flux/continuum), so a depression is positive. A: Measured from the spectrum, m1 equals 0.5 A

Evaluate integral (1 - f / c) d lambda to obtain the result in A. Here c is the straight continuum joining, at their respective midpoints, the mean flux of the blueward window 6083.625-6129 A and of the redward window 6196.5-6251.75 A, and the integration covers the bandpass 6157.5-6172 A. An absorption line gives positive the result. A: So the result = 0.7 A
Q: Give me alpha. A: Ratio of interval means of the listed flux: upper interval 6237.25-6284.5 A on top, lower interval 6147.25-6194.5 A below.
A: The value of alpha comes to 0.97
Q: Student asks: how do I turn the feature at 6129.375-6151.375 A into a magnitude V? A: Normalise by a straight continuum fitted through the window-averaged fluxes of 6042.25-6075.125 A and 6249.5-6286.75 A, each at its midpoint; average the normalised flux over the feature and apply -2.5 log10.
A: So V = 0.00 mag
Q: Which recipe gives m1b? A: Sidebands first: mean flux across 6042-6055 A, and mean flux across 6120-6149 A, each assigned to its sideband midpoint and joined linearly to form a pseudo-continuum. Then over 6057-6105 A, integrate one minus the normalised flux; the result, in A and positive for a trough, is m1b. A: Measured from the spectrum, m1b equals 0.0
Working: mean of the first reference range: 14.7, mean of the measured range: 14.5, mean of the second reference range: 14.2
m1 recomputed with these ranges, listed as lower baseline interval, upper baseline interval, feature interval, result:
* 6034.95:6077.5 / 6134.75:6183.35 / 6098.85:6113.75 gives -0.4 A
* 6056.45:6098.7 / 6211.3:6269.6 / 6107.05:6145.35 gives -0.7 A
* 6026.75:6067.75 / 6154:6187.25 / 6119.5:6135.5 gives -0.6 A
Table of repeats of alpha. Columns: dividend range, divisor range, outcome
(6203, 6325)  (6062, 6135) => 0.93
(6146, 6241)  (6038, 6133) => 0.93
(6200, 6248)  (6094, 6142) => 0.92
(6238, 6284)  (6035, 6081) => 0.90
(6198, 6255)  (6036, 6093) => 0.91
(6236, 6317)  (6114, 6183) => 0.97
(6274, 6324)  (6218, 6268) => 1.06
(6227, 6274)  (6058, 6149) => 0.91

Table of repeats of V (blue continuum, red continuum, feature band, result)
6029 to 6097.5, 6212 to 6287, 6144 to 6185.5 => 0.020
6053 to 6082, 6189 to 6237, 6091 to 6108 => -0.009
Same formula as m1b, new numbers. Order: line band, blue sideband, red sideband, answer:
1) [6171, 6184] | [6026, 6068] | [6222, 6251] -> -0.18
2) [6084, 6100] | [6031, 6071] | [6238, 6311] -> 0.12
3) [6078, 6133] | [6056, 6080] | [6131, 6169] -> -0.83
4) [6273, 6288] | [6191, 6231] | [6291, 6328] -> -0.17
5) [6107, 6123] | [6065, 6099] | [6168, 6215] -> -0.26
